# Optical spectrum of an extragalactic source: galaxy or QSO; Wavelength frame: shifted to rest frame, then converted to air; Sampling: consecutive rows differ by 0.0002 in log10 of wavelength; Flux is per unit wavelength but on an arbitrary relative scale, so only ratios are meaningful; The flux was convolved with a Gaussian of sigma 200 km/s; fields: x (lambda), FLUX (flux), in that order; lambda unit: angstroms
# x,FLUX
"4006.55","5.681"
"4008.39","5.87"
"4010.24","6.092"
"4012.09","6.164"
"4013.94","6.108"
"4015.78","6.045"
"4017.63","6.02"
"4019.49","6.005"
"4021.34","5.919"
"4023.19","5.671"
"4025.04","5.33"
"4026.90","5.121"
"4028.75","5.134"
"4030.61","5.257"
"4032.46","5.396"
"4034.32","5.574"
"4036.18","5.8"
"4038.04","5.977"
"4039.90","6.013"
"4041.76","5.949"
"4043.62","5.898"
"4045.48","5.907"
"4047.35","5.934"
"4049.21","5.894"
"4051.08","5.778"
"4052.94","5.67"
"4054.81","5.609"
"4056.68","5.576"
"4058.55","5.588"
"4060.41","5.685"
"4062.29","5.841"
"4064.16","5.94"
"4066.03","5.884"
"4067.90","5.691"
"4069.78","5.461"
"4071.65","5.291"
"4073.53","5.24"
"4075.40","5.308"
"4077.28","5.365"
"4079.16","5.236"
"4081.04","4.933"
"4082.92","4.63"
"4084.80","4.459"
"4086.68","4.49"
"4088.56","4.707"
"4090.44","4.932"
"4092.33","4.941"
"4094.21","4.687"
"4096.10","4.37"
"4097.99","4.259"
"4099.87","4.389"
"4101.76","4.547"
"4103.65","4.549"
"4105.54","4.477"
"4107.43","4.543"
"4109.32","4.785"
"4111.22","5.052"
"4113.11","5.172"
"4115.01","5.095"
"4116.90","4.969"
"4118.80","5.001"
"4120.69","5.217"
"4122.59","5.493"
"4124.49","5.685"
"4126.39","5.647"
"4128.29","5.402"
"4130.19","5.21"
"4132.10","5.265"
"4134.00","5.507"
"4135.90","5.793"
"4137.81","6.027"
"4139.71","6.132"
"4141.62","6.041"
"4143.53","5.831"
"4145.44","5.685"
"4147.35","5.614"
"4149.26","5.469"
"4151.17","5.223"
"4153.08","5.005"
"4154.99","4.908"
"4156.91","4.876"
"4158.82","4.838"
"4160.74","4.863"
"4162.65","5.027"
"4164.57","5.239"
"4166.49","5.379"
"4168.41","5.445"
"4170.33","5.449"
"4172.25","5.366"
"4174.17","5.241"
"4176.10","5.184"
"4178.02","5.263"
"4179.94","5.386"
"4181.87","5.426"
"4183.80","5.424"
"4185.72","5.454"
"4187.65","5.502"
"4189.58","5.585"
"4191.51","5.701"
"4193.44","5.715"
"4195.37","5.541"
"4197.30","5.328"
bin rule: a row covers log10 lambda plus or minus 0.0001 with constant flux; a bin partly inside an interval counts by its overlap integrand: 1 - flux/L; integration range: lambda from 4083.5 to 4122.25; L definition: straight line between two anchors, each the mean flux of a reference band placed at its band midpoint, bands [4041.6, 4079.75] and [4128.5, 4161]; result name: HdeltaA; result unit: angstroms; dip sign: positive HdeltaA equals 5.6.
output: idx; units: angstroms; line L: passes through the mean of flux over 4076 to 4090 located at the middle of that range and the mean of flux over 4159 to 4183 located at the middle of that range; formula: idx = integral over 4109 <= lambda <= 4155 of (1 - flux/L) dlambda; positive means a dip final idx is -3.2 angstroms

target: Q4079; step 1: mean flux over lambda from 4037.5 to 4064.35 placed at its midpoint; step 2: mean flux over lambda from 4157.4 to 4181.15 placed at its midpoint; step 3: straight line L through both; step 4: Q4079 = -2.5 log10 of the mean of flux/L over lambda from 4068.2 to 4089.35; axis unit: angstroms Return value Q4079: 0.13 mag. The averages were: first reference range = 5.81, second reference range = 5.22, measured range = 5.03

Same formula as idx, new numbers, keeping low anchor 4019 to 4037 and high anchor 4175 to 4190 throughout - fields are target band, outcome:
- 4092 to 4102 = 1.7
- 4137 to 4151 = -1.0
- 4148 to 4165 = 1.1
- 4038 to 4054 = -1.1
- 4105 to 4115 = 1.1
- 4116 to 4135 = 0.3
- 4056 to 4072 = -0.6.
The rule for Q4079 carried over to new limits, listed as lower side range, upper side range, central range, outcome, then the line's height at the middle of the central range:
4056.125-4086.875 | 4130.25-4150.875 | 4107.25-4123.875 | 0.102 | 5.57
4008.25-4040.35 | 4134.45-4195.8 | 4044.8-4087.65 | 0.039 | 5.65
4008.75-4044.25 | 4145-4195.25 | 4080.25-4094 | 0.179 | 5.57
